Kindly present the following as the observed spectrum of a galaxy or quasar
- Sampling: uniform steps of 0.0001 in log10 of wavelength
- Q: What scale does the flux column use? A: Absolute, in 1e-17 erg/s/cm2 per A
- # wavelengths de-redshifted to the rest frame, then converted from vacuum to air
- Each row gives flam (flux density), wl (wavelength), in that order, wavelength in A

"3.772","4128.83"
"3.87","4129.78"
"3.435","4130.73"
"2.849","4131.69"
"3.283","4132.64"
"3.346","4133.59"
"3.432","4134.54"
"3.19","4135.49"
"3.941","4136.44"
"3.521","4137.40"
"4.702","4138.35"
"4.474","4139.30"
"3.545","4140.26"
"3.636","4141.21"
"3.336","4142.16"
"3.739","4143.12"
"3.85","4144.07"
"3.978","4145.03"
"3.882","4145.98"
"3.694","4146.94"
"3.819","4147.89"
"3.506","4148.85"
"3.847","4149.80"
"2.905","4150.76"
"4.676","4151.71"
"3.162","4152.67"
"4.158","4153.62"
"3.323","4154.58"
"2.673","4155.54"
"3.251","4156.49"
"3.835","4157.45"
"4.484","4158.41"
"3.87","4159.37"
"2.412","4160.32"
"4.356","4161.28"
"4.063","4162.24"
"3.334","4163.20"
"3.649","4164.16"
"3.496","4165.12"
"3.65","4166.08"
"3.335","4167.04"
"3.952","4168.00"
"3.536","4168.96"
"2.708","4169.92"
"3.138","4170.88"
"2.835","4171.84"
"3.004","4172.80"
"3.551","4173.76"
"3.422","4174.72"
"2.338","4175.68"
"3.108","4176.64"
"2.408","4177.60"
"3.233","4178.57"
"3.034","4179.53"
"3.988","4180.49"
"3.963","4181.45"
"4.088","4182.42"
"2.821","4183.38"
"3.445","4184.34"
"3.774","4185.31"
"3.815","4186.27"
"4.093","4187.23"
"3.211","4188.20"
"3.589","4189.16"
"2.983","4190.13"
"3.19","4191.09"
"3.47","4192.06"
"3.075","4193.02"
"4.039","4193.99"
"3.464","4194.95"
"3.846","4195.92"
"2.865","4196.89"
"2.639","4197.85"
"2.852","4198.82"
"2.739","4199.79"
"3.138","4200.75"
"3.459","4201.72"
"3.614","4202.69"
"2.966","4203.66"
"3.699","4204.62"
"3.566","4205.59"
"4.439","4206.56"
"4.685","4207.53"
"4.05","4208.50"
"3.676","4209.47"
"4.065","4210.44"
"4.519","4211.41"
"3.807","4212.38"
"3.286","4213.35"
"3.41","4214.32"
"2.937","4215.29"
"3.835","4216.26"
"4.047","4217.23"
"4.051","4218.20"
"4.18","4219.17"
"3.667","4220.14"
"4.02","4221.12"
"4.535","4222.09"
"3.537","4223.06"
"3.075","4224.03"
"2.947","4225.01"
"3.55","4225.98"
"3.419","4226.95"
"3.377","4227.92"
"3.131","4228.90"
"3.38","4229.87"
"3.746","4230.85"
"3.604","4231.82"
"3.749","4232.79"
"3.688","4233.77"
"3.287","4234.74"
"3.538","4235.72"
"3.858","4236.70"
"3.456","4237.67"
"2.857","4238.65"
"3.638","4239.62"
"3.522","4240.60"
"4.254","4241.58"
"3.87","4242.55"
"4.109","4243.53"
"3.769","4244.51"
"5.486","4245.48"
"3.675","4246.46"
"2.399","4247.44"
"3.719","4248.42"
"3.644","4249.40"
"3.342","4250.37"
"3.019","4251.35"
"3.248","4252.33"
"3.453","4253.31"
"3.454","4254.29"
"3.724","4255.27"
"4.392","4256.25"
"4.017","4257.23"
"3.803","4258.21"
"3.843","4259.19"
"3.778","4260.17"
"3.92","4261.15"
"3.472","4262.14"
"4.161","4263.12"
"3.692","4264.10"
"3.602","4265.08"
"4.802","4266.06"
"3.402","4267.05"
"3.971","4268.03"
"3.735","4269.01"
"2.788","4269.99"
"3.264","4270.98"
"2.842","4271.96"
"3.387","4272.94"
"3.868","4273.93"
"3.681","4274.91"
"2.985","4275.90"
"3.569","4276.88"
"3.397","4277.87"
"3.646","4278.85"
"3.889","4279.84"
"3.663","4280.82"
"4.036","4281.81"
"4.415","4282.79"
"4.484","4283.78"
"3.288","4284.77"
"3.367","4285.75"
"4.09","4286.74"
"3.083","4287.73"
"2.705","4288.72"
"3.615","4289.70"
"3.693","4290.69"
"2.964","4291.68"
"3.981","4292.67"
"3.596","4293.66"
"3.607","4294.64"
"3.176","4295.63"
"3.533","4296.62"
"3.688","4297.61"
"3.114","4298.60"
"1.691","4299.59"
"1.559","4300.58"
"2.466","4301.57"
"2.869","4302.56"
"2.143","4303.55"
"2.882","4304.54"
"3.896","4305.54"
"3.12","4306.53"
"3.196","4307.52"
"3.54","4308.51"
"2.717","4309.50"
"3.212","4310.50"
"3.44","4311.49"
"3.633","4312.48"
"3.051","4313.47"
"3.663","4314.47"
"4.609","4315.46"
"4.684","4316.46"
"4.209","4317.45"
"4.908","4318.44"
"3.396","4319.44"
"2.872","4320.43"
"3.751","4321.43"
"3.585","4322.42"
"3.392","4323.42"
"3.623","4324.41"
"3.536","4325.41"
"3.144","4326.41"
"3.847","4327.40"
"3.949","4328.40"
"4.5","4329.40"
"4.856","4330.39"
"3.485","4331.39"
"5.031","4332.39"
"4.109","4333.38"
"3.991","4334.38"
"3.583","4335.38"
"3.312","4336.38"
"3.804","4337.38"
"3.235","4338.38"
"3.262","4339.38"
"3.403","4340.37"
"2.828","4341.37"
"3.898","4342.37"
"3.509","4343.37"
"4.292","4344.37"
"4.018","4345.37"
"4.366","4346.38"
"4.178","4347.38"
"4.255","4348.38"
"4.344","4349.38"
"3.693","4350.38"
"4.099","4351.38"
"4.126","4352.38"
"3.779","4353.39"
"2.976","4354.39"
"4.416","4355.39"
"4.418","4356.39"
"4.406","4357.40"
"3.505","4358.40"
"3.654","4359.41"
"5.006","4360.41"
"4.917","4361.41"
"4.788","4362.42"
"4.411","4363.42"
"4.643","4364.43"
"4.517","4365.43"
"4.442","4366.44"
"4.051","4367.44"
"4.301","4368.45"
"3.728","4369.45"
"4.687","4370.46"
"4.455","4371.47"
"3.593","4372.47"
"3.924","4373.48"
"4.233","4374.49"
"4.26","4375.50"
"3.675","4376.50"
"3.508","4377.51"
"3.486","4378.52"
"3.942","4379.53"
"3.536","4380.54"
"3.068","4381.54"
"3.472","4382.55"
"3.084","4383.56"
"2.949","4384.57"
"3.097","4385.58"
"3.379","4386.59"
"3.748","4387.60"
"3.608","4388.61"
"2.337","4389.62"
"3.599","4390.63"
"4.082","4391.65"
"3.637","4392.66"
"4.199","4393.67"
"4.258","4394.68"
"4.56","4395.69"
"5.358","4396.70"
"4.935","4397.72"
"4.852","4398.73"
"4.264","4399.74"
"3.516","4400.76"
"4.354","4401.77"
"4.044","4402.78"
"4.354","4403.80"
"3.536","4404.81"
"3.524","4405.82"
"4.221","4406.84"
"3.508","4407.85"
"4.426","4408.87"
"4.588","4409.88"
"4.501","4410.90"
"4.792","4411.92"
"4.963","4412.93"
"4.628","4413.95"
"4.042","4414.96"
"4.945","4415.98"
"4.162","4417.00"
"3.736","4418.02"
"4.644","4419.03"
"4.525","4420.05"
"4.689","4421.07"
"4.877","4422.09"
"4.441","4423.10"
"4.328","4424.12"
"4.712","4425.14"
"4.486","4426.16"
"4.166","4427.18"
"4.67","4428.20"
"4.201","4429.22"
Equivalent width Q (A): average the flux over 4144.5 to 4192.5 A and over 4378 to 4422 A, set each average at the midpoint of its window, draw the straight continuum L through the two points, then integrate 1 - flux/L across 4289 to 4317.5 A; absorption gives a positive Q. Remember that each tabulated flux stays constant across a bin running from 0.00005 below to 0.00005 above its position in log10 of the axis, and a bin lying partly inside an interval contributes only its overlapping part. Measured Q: 4.0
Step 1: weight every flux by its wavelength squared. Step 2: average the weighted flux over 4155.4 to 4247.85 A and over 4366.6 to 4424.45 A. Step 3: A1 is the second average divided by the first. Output 1.3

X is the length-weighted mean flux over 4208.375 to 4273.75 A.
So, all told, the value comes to 3.66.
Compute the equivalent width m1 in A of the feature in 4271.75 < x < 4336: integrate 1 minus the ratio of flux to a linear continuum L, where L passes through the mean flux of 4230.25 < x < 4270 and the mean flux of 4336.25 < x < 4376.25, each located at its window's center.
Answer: 5.7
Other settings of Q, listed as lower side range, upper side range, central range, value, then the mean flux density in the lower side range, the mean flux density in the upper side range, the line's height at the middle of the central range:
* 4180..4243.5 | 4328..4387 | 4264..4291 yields 1.0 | 3.59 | 3.94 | 3.75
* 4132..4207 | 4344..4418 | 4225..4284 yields 1.2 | 3.49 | 4.07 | 3.72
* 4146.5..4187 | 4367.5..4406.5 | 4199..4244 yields -0.9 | 3.47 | 3.88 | 3.57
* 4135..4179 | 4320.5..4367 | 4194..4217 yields 0.5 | 3.53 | 3.97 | 3.65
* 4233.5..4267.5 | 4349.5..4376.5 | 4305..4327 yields 2.1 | 3.71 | 4.19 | 3.99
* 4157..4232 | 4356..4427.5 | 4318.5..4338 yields 0.7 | 3.51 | 4.13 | 3.93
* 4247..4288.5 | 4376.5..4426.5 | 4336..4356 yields 0.4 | 3.62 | 4.07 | 3.88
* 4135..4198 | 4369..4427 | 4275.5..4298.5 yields 1.4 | 3.52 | 4.07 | 3.81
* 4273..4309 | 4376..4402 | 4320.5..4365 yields -4.5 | 3.35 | 3.78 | 3.58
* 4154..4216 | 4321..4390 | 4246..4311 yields 4.3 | 3.46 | 3.87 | 3.69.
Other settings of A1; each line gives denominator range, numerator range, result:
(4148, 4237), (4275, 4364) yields 1.11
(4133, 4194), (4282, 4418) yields 1.18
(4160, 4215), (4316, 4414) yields 1.25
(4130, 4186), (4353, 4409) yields 1.26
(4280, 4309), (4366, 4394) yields 1.17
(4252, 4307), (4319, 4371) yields 1.18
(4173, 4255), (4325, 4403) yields 1.20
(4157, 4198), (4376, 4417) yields 1.28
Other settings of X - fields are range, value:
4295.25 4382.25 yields 3.76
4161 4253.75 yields 3.53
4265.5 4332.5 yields 3.52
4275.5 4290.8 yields 3.62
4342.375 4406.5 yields 4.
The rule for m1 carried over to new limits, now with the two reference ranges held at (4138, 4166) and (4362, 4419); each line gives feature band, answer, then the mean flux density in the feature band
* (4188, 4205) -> 2.27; 3.27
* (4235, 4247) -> 0.05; 3.82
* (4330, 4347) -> 0.67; 3.82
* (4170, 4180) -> 1.99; 3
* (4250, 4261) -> 0.57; 3.65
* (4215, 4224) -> -0.11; 3.85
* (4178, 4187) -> 0.41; 3.58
